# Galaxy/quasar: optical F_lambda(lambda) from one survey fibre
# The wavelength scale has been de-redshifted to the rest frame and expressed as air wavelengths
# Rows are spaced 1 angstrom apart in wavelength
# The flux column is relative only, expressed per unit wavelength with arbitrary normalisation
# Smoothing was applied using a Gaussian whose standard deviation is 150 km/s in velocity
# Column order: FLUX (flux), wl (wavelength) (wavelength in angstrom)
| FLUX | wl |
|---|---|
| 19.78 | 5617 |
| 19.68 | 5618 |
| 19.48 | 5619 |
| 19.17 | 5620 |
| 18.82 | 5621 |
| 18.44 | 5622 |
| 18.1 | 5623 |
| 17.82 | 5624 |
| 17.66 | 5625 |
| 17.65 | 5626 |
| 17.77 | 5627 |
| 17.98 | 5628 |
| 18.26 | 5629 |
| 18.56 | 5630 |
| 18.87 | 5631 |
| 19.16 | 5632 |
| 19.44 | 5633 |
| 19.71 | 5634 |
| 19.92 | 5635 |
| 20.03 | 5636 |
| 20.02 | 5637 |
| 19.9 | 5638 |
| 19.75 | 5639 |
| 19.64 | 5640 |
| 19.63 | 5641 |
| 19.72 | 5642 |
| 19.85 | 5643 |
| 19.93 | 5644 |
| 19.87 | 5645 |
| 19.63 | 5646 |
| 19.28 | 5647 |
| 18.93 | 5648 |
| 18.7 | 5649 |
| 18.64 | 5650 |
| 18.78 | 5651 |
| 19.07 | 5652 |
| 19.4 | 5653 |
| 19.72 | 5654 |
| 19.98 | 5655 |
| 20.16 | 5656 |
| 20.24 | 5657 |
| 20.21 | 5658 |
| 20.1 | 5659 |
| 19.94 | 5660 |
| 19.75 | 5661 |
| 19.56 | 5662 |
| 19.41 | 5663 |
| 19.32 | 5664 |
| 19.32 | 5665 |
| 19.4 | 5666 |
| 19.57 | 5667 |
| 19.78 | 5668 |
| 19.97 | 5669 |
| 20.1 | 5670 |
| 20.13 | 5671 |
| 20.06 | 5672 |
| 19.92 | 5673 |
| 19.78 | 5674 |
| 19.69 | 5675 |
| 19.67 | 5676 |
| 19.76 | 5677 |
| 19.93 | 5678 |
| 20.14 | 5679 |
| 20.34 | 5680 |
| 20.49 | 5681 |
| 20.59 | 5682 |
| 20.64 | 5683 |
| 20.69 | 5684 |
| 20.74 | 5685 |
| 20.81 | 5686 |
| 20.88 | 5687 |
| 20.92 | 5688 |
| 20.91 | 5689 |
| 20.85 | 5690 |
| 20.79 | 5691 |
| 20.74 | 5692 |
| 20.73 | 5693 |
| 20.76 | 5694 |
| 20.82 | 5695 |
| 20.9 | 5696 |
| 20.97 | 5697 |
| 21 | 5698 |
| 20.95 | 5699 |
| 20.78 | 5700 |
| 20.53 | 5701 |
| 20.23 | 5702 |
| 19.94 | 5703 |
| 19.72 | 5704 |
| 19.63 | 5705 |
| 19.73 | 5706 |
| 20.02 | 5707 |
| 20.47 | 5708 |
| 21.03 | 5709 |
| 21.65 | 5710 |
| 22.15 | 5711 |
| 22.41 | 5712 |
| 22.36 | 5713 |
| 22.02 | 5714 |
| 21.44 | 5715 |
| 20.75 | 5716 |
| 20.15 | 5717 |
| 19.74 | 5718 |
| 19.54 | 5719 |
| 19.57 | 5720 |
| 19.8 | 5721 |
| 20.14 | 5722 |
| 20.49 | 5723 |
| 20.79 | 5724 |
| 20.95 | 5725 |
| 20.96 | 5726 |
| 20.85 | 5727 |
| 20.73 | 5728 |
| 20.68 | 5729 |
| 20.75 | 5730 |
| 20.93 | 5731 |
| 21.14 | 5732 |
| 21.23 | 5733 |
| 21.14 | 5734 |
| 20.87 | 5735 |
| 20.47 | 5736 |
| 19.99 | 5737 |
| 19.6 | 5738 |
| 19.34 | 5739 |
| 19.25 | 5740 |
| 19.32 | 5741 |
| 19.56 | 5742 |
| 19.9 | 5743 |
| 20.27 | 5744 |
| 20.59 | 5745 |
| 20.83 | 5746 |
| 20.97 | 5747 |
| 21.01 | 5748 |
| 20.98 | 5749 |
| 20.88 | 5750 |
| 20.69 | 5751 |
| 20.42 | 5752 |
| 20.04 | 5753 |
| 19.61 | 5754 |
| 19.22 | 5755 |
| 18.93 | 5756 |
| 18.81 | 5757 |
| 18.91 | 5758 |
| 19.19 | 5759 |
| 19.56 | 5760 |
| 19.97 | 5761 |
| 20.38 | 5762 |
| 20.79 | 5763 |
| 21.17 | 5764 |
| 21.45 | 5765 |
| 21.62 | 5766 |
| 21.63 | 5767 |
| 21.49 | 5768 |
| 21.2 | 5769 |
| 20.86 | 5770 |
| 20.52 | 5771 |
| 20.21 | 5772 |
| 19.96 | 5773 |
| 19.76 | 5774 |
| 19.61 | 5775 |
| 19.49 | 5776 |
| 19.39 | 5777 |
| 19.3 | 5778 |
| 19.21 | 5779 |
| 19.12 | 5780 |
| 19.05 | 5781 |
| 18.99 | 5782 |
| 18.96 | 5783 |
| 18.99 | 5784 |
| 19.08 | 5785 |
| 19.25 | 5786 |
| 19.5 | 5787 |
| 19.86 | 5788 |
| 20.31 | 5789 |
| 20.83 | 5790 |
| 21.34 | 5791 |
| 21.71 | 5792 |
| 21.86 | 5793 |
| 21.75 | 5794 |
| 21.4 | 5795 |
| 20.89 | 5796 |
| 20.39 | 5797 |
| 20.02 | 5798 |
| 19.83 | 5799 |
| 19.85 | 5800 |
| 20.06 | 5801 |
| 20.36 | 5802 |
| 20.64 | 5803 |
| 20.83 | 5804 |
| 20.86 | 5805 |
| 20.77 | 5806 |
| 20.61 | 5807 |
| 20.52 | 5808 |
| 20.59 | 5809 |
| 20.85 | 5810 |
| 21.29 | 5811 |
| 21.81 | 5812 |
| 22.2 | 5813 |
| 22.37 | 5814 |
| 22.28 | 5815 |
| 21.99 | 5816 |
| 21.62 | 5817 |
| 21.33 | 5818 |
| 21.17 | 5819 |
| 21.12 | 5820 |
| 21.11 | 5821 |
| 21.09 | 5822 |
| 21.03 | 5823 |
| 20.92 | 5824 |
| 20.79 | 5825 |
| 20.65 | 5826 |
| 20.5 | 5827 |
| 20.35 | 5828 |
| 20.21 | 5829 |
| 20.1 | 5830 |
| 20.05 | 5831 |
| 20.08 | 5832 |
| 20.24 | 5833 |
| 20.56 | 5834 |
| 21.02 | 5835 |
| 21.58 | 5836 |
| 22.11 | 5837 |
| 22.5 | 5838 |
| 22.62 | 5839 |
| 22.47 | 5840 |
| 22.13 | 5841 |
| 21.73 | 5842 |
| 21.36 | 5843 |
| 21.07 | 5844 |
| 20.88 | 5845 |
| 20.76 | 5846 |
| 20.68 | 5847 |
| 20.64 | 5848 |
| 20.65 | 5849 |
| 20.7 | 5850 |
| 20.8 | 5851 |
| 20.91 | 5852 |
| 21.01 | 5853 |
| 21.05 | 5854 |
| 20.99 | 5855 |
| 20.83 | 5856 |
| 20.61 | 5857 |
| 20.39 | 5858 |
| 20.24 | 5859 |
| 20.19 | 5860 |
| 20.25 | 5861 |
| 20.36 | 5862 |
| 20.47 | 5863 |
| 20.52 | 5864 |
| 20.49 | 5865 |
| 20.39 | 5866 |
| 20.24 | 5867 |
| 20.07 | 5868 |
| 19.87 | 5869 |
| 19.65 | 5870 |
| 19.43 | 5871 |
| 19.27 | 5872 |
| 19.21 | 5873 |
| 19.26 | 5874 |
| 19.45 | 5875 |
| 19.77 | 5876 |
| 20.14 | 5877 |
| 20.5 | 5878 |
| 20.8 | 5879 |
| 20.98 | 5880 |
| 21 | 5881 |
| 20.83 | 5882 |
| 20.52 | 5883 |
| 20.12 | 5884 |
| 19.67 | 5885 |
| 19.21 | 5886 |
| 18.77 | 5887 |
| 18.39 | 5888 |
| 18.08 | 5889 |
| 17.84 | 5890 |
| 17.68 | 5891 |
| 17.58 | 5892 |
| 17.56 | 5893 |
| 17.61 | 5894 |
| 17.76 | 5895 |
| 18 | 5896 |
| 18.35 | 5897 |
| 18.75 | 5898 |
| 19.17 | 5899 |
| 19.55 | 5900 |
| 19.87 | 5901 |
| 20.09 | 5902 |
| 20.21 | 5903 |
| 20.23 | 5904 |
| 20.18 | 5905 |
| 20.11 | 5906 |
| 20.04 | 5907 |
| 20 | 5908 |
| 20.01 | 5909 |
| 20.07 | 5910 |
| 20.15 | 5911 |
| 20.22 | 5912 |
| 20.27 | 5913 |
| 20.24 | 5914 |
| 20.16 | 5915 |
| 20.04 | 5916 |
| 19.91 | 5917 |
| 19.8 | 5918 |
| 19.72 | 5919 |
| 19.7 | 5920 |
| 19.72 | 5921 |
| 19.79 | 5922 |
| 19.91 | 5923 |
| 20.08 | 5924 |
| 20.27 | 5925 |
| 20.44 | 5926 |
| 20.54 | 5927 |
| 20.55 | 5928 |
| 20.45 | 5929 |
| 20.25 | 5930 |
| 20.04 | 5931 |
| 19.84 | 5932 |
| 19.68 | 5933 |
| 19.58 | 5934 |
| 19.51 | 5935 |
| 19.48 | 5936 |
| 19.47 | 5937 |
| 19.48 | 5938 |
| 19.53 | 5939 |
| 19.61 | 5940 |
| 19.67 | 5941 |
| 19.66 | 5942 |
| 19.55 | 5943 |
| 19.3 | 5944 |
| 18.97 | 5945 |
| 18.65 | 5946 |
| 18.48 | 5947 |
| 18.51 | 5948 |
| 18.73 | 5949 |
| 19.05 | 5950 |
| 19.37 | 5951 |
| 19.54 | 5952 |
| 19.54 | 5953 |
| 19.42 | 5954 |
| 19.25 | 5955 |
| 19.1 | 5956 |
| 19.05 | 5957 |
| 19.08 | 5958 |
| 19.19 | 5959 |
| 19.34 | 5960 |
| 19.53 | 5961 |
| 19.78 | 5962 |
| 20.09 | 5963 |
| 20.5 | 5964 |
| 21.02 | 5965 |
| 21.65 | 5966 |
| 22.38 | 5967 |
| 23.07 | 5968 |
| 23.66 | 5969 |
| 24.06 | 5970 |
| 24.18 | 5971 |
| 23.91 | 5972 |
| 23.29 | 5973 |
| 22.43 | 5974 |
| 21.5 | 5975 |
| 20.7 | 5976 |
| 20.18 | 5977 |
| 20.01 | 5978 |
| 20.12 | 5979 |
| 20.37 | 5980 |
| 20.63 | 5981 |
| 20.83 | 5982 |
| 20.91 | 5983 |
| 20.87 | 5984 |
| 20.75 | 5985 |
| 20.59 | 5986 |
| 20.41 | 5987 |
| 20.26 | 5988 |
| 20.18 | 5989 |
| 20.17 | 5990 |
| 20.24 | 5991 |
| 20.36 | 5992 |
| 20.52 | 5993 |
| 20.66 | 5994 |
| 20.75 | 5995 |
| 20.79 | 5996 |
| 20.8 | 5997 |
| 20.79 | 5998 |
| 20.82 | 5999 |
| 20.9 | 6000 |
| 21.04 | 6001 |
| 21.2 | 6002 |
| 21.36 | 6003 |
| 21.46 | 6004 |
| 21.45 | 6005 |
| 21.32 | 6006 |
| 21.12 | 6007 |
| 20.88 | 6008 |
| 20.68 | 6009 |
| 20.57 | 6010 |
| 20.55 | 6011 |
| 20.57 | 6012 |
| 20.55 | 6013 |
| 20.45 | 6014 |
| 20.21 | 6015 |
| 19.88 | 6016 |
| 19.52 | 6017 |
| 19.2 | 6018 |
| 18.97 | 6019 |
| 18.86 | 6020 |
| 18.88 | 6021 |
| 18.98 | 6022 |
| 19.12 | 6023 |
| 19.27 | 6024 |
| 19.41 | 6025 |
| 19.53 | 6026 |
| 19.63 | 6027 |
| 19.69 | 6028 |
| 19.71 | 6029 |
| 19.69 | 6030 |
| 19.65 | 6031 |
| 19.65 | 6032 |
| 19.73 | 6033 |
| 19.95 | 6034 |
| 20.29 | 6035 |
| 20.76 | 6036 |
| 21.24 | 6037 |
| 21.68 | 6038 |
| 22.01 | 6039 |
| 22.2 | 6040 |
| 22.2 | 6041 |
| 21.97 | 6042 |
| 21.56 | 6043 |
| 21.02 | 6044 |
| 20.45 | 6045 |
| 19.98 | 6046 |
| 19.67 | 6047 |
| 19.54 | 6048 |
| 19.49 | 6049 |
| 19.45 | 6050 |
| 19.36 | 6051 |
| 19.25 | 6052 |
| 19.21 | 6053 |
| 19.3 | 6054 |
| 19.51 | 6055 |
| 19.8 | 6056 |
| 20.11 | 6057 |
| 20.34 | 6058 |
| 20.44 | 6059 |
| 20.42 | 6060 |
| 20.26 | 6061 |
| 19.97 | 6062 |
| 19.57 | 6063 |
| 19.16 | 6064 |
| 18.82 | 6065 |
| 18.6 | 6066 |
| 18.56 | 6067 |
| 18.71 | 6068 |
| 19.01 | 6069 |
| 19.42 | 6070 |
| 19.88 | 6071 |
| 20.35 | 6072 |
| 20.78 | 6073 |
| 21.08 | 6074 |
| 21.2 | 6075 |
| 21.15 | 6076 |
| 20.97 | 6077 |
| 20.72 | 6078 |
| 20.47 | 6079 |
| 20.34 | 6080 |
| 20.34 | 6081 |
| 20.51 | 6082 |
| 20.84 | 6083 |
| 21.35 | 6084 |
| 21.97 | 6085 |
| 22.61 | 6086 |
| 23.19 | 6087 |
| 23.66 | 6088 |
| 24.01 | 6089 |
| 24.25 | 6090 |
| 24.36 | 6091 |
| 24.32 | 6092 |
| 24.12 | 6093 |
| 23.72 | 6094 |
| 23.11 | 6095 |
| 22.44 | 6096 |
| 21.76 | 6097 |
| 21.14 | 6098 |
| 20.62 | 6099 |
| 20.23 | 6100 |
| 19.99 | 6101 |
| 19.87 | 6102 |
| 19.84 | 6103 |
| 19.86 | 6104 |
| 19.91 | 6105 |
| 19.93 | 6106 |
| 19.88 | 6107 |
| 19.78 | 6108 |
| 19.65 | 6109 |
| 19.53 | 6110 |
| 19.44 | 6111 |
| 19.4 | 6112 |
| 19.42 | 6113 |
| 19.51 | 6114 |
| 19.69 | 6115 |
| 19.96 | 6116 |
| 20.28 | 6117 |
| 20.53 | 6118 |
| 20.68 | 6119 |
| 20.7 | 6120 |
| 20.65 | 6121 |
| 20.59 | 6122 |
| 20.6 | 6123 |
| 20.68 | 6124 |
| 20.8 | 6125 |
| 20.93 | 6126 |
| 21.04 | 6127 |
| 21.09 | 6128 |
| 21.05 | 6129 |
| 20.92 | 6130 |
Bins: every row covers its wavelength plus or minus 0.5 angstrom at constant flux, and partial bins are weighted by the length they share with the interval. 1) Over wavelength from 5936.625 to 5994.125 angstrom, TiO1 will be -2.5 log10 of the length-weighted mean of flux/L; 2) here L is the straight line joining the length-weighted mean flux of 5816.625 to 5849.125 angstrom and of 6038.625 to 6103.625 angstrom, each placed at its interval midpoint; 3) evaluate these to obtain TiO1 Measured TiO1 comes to 0.03 mag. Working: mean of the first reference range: 21.1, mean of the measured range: 20.4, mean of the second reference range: 20.8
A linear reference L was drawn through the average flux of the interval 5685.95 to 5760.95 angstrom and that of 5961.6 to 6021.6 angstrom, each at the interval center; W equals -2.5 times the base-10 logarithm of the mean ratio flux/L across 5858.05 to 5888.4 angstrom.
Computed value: 0.04 mag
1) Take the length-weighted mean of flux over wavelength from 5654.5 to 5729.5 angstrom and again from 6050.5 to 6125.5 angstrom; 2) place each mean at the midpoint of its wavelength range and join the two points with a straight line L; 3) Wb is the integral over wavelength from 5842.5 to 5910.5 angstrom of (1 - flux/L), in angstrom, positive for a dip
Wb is 2.1 angstrom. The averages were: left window 20.4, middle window 19.9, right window 20.6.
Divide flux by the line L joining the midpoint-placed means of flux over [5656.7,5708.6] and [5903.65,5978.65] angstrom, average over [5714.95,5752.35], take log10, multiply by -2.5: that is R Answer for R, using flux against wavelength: -0.01 mag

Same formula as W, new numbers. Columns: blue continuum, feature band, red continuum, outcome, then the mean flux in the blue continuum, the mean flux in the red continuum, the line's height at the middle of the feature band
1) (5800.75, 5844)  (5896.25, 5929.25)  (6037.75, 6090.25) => 0.05 mag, 21.1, 20.6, 20.9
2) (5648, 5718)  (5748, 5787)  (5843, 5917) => 0.01 mag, 20.3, 19.9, 20.1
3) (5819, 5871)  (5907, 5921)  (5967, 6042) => 0.04 mag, 20.8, 20.7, 20.8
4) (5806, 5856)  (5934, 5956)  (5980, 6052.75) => 0.08 mag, 21.1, 20.4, 20.7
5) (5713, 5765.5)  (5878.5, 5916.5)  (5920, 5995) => 0.05 mag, 20.3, 20.3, 20.3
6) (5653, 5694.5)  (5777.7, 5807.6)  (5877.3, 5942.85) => -0.02 mag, 20.1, 19.7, 19.9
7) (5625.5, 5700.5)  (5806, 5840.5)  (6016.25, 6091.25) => -0.06 mag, 19.9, 20.3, 20.1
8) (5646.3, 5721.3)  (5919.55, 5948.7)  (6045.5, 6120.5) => 0.04 mag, 20.2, 20.6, 20.4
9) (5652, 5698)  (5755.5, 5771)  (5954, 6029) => -0.01 mag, 20.2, 20.6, 20.3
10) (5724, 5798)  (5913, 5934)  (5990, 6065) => 0.01 mag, 20.3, 20.3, 20.3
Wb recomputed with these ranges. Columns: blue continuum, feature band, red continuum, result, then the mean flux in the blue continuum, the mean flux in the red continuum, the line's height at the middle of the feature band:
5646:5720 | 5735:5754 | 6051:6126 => 0.1 angstrom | 20.2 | 20.6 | 20.3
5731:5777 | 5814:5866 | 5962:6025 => -1.3 angstrom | 20.3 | 20.8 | 20.5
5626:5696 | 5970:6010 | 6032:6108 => -0.9 angstrom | 19.8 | 20.8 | 20.6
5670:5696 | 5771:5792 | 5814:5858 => 1.2 angstrom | 20.4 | 21.1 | 20.9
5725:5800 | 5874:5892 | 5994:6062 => 0.6 angstrom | 20.3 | 20.3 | 20.3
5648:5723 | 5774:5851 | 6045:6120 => -1.3 angstrom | 20.3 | 20.5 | 20.3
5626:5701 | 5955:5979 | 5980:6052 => -1.0 angstrom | 19.9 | 20.4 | 20.3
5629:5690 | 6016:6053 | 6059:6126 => 1.1 angstrom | 19.8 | 20.7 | 20.6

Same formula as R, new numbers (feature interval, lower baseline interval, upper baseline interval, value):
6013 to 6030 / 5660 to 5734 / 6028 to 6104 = 0.07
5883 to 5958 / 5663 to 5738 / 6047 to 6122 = 0.06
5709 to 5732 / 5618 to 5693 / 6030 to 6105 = -0.06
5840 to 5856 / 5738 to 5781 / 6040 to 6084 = -0.05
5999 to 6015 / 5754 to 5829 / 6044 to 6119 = -0.02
